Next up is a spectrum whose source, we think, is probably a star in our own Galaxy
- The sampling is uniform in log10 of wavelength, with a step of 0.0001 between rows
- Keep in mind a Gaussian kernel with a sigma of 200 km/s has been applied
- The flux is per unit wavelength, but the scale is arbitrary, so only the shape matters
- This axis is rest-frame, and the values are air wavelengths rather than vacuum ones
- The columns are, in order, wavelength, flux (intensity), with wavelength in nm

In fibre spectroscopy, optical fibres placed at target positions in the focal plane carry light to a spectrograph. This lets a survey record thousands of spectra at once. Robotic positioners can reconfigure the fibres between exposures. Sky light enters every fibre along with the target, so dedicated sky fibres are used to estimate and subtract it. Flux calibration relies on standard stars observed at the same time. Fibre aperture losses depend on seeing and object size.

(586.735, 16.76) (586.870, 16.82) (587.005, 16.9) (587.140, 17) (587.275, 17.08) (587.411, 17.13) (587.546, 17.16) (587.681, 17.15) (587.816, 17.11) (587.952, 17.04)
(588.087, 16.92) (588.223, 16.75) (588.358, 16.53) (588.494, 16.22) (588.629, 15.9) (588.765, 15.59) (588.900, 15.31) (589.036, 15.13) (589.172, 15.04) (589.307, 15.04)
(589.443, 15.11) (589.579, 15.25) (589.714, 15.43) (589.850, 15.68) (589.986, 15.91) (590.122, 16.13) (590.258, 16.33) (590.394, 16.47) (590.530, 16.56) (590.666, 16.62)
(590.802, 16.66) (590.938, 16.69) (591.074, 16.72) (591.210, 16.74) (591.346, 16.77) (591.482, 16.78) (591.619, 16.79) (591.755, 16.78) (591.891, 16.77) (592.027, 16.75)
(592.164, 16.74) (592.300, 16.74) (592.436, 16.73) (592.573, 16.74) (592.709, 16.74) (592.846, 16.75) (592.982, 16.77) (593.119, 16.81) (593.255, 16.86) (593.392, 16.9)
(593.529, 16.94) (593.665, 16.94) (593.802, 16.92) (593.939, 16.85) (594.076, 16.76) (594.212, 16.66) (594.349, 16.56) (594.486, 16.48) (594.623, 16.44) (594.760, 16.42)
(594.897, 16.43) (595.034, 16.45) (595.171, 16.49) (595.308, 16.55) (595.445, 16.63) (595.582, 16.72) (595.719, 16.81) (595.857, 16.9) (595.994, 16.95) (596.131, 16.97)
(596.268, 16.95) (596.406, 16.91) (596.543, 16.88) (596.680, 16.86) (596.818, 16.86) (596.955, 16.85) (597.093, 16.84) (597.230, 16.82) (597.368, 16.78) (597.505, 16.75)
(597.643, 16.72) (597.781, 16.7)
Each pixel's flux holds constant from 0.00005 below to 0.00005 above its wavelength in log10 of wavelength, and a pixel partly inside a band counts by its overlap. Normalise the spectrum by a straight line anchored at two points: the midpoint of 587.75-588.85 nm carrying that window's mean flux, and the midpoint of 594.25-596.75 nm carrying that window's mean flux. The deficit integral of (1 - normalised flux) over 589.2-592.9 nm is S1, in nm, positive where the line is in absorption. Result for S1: 0.04 nm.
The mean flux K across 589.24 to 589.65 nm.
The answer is 15.1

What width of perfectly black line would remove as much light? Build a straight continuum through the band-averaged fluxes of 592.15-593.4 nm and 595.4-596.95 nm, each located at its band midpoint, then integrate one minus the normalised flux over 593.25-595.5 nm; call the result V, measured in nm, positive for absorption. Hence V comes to 0.02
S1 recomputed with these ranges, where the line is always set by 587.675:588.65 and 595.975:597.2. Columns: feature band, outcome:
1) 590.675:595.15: 0.03 nm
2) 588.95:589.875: 0.08 nm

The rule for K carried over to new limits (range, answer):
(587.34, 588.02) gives 17.1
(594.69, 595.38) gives 16.5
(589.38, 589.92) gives 15.4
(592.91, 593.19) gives 16.8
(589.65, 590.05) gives 15.7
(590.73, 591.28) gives 16.7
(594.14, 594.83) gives 16.5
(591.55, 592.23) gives 16.8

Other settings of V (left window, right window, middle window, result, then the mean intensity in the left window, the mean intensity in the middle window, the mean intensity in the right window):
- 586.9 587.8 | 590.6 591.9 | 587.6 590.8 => 0.160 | 17.1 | 16.1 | 16.7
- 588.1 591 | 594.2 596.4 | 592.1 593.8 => -0.047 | 15.9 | 16.8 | 16.7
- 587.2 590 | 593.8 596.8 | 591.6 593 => -0.026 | 16.1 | 16.8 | 16.7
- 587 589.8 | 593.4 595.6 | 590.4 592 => -0.029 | 16.2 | 16.7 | 16.6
